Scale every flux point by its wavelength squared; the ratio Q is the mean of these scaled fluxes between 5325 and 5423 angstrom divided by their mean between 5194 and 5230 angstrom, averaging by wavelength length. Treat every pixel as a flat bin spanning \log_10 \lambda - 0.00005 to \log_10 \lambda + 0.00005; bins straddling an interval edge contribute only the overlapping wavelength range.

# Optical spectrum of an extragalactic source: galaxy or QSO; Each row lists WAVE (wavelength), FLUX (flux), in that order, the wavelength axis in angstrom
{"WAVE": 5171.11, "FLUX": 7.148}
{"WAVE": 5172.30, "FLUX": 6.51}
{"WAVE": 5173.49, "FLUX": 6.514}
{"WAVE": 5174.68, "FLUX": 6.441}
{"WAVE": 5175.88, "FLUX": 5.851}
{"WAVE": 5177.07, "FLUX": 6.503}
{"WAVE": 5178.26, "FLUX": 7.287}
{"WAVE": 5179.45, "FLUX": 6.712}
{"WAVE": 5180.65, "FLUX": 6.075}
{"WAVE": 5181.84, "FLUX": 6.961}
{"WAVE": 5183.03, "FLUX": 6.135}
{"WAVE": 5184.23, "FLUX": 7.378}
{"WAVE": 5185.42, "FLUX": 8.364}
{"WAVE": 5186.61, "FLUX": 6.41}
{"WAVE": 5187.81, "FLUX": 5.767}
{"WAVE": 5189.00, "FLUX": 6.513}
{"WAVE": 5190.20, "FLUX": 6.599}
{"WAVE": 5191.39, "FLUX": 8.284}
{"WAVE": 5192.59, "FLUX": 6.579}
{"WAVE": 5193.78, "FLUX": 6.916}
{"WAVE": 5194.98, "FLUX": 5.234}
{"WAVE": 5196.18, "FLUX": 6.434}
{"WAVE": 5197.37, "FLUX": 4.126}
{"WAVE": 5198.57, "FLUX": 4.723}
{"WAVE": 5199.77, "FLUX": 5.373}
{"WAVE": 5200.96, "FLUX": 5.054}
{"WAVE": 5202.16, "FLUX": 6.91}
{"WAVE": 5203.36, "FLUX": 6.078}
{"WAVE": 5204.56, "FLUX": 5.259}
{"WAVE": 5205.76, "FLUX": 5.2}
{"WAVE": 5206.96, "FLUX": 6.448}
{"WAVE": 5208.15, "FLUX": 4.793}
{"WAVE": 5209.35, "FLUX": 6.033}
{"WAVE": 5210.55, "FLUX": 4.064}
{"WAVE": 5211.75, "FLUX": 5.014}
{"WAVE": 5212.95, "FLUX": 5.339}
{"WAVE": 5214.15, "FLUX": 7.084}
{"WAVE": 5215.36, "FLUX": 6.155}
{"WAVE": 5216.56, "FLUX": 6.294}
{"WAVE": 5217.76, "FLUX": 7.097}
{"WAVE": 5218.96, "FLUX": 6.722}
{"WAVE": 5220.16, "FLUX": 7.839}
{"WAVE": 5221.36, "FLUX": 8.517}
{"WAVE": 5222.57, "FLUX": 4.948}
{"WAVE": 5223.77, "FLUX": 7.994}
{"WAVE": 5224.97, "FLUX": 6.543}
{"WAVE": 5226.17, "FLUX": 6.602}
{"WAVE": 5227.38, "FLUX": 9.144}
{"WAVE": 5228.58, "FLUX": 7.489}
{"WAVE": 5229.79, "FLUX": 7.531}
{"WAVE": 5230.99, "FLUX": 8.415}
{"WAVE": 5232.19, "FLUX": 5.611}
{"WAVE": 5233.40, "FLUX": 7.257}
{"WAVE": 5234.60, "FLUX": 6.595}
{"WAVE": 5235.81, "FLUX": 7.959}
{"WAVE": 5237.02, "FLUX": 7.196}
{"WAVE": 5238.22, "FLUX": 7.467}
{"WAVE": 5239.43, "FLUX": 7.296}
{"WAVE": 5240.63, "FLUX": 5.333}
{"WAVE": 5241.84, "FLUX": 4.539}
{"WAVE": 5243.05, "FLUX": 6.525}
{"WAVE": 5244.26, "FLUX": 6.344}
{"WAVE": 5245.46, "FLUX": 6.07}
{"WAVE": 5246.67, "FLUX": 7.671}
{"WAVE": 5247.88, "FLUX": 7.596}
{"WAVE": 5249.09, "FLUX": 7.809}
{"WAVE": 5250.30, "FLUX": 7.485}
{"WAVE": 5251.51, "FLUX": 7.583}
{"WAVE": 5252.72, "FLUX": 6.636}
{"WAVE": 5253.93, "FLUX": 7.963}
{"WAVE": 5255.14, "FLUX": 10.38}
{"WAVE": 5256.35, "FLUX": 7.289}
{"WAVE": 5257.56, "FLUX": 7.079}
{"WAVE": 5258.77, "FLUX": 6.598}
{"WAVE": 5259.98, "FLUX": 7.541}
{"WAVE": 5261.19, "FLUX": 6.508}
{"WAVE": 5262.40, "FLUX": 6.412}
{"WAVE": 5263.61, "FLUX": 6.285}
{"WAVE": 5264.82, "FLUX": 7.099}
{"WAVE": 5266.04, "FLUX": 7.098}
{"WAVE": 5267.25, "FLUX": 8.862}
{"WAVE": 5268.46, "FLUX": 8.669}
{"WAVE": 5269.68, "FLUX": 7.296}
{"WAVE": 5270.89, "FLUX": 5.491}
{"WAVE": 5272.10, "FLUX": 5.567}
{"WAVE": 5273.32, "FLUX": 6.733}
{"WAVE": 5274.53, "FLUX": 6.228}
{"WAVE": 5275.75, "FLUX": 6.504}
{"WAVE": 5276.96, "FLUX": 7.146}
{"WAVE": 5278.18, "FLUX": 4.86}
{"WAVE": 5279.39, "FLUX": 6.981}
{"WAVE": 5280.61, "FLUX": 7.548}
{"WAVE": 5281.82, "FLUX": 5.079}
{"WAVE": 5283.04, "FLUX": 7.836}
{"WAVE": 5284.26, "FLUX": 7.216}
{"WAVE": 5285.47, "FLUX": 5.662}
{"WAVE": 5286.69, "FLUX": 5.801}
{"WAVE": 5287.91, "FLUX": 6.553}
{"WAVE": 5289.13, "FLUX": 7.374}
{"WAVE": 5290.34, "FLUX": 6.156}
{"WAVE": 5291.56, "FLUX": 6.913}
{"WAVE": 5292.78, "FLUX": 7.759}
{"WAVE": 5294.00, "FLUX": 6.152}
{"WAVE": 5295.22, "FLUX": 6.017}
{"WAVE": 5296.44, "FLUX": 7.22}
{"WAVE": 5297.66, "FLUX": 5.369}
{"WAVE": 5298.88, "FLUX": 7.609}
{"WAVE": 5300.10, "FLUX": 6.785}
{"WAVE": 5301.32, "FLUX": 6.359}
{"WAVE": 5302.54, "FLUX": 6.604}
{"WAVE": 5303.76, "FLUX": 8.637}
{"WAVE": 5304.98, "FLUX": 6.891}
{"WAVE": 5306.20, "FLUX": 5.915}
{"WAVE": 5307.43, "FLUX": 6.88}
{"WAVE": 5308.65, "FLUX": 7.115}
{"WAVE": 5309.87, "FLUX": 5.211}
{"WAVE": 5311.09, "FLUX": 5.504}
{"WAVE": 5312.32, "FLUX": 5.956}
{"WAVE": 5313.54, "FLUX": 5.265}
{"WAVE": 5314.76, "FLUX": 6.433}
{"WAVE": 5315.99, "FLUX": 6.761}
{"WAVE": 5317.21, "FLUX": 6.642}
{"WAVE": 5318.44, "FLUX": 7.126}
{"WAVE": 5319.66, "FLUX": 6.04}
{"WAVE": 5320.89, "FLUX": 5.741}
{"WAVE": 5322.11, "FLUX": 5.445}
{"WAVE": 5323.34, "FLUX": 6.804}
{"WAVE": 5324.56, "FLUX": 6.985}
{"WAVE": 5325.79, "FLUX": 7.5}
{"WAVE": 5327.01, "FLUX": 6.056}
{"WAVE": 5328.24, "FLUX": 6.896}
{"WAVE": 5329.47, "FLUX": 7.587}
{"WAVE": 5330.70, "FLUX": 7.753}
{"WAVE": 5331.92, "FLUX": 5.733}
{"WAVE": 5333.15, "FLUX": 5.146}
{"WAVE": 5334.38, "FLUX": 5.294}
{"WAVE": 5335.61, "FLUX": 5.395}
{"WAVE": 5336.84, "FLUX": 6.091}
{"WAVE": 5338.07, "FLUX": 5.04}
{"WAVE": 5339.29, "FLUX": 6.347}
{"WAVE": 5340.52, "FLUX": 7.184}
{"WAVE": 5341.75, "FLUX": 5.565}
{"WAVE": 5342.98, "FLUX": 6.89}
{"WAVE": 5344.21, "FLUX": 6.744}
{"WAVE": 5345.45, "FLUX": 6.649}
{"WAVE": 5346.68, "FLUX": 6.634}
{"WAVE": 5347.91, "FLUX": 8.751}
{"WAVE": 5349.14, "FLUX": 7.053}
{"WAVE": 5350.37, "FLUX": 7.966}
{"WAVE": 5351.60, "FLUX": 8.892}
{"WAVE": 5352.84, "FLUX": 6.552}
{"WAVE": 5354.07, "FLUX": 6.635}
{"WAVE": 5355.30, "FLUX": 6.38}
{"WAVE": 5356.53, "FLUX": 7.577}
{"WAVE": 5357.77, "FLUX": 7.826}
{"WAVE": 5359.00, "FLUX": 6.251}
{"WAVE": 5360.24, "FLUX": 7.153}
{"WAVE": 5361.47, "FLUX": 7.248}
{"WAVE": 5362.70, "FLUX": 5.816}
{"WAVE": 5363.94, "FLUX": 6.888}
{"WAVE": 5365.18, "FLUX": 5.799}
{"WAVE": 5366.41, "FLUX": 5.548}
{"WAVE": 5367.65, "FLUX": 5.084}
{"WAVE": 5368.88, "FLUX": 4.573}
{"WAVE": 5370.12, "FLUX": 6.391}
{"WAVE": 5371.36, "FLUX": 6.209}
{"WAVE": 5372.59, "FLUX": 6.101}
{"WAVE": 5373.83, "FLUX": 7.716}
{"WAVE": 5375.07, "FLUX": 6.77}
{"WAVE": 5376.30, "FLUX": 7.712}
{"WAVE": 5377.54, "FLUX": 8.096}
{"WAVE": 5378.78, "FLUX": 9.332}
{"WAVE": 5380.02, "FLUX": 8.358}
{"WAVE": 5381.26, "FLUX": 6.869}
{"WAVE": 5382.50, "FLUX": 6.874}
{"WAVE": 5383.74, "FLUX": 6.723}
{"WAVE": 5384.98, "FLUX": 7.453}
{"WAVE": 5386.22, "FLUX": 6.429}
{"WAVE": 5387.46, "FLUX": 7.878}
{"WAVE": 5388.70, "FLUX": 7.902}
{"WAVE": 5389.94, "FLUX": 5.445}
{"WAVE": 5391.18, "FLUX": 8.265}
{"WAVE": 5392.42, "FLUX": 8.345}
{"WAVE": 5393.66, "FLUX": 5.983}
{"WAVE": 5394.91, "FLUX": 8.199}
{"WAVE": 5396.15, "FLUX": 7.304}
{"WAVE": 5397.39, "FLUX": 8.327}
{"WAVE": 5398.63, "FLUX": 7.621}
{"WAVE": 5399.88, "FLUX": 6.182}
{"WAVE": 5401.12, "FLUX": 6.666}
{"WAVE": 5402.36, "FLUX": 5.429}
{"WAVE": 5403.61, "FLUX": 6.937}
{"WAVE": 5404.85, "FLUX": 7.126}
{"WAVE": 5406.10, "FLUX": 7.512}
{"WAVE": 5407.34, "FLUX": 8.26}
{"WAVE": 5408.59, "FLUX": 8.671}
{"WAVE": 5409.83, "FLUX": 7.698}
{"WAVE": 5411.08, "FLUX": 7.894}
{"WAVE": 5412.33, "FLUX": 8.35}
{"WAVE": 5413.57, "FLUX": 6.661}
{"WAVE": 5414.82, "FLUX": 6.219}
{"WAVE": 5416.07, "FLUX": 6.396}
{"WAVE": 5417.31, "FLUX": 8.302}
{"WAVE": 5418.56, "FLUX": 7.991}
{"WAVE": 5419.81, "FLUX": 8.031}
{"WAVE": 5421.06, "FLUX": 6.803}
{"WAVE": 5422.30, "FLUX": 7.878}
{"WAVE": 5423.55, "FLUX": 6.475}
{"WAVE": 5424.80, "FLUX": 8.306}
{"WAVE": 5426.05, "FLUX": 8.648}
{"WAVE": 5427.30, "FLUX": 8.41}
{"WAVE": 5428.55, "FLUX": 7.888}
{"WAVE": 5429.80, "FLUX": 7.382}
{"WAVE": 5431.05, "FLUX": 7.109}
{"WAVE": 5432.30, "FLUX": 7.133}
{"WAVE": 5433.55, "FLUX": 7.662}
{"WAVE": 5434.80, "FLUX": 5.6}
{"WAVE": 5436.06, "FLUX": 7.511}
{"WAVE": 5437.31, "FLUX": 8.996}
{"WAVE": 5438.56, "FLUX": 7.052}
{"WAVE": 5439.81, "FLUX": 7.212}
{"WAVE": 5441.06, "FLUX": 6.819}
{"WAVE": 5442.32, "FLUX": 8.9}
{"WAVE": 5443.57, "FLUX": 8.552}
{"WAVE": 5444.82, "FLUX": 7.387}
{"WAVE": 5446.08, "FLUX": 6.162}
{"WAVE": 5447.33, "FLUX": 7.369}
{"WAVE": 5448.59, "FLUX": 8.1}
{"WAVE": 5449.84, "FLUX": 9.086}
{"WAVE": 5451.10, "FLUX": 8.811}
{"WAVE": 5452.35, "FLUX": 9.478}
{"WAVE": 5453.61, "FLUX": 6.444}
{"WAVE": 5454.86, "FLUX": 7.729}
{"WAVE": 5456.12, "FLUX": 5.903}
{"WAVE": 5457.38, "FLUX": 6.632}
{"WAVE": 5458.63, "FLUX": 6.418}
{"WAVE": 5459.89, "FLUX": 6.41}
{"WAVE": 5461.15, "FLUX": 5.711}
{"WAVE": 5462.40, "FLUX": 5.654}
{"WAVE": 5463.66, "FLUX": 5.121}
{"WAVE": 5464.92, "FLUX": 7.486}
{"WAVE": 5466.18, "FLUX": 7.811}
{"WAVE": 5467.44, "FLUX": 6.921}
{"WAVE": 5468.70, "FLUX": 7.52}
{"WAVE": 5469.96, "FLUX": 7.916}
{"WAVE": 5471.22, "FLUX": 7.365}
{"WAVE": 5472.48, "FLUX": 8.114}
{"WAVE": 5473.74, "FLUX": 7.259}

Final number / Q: 1.2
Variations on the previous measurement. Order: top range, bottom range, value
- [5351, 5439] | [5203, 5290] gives 1.13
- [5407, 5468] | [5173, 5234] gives 1.26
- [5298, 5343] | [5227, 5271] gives 0.91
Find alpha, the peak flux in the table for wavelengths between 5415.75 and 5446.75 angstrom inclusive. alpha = 8.996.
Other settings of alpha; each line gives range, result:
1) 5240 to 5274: 10.38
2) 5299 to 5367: 8.892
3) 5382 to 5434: 8.671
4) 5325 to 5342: 7.753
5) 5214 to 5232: 9.144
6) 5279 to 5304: 8.637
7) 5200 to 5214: 6.91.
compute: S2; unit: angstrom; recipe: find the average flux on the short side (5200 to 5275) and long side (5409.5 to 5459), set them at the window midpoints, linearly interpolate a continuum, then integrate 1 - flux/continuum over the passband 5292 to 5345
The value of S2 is 4.9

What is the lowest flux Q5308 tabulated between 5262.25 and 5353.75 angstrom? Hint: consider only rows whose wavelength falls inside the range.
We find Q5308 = 4.86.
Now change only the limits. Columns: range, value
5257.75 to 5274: 5.491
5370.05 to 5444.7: 5.429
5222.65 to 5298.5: 4.539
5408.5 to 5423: 6.219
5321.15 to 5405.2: 4.573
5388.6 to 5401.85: 5.445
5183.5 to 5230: 4.064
